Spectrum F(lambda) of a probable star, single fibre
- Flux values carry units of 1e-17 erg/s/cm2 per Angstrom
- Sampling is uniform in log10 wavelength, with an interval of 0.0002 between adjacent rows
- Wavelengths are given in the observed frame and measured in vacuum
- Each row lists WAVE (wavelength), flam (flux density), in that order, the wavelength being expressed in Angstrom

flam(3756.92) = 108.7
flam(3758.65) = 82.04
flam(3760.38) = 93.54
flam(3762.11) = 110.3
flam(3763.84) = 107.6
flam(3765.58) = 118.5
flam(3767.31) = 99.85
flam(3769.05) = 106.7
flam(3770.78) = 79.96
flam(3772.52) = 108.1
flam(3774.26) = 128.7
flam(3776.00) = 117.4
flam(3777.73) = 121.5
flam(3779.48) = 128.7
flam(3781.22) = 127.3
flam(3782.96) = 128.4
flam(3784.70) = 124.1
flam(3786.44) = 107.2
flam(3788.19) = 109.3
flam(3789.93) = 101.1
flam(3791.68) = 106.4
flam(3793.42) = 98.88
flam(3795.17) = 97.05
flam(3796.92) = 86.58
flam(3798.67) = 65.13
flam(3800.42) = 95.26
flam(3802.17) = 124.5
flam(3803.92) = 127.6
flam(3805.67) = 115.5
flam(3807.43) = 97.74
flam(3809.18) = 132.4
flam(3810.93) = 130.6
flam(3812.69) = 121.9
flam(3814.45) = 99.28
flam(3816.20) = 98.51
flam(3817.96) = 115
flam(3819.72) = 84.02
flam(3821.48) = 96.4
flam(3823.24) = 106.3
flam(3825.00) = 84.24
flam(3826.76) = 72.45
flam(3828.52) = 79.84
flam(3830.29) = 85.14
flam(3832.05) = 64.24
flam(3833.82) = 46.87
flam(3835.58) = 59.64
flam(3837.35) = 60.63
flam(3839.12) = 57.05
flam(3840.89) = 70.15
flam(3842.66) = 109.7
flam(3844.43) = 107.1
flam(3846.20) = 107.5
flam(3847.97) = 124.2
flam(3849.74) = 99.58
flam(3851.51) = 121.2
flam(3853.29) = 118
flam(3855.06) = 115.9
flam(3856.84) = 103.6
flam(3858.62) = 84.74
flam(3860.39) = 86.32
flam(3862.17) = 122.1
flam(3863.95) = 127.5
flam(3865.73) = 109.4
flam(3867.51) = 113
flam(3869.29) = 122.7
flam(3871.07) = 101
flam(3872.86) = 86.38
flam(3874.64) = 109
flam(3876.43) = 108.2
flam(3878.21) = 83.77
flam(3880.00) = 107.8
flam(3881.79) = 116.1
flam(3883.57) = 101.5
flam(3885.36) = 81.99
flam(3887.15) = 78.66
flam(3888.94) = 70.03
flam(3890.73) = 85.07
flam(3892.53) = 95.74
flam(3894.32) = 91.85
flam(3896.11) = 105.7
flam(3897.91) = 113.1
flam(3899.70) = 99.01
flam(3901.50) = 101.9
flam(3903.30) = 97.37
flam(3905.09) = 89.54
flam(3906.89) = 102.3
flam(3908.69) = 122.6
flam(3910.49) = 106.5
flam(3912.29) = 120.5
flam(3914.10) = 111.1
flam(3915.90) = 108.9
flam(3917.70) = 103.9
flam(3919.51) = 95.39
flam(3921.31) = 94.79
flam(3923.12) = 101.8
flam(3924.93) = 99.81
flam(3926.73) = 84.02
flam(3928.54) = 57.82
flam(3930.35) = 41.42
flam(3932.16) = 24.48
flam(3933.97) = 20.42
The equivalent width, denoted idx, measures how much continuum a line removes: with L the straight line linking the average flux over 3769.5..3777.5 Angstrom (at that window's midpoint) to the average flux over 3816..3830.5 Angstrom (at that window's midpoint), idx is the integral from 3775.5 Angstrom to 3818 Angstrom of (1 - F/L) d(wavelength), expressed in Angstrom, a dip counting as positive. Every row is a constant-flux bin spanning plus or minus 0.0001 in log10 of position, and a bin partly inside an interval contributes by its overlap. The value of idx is -4.2 Angstrom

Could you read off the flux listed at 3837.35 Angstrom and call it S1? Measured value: 60.63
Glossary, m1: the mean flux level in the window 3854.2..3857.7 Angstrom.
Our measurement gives 110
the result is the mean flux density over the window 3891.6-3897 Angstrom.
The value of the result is 97.7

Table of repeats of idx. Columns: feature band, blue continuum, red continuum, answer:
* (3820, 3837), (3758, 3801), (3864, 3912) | 4.4 Angstrom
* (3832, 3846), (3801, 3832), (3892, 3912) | 3.9 Angstrom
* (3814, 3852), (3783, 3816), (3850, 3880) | 6.8 Angstrom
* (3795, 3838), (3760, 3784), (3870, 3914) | 5.7 Angstrom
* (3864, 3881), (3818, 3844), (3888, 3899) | -3.3 Angstrom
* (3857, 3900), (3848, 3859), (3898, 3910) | 2.5 Angstrom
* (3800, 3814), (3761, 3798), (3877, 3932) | -1.6 Angstrom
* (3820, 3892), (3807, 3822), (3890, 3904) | 6.3 Angstrom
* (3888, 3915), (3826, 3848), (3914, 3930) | -3.4 Angstrom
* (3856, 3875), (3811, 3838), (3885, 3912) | -2.8 Angstrom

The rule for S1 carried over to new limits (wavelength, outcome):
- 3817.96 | 115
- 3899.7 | 99.01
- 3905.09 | 89.54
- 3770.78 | 79.96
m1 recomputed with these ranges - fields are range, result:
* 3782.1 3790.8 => 114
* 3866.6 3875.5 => 106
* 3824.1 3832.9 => 77.3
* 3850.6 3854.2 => 119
